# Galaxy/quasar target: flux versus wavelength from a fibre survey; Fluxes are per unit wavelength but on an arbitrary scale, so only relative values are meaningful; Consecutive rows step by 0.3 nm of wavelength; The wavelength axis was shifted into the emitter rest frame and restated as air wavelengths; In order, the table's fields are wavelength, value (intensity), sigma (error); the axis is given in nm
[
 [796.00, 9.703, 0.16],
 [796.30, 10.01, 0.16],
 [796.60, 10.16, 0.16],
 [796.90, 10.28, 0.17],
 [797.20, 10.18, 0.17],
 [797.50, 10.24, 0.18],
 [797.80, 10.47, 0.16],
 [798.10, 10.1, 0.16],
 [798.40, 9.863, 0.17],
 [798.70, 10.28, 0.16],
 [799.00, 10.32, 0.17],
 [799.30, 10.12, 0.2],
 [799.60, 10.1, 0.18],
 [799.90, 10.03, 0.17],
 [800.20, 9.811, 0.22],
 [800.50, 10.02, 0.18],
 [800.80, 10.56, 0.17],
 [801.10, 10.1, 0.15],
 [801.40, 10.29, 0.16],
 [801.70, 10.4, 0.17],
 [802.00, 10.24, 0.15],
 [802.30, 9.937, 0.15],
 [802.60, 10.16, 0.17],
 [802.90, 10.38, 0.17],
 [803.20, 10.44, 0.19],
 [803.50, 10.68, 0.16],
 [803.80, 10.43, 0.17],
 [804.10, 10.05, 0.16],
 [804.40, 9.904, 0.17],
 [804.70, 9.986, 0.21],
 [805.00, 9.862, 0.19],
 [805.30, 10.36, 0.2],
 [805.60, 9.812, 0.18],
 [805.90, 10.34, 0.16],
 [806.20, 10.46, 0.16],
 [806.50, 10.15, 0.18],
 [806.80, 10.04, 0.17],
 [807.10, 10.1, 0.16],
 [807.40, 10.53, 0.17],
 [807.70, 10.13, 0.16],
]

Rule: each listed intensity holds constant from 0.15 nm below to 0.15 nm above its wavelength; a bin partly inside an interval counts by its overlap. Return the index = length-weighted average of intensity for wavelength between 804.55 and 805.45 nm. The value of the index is 10.1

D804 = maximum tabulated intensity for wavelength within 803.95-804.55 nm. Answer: 10.05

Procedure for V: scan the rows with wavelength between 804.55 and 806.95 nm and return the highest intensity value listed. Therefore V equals 10.46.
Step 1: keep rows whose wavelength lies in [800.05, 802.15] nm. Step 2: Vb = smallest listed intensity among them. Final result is 9.811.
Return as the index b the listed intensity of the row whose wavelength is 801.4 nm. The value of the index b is 10.29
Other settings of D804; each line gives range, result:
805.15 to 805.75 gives 10.36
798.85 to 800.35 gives 10.32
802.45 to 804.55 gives 10.68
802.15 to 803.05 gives 10.38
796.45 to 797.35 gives 10.28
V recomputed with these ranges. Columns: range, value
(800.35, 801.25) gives 10.56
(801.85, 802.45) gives 10.24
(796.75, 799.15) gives 10.47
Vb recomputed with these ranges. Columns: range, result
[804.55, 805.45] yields 9.862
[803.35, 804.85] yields 9.904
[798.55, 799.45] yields 10.12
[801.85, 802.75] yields 9.937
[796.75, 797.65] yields 10.18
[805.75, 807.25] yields 10.04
